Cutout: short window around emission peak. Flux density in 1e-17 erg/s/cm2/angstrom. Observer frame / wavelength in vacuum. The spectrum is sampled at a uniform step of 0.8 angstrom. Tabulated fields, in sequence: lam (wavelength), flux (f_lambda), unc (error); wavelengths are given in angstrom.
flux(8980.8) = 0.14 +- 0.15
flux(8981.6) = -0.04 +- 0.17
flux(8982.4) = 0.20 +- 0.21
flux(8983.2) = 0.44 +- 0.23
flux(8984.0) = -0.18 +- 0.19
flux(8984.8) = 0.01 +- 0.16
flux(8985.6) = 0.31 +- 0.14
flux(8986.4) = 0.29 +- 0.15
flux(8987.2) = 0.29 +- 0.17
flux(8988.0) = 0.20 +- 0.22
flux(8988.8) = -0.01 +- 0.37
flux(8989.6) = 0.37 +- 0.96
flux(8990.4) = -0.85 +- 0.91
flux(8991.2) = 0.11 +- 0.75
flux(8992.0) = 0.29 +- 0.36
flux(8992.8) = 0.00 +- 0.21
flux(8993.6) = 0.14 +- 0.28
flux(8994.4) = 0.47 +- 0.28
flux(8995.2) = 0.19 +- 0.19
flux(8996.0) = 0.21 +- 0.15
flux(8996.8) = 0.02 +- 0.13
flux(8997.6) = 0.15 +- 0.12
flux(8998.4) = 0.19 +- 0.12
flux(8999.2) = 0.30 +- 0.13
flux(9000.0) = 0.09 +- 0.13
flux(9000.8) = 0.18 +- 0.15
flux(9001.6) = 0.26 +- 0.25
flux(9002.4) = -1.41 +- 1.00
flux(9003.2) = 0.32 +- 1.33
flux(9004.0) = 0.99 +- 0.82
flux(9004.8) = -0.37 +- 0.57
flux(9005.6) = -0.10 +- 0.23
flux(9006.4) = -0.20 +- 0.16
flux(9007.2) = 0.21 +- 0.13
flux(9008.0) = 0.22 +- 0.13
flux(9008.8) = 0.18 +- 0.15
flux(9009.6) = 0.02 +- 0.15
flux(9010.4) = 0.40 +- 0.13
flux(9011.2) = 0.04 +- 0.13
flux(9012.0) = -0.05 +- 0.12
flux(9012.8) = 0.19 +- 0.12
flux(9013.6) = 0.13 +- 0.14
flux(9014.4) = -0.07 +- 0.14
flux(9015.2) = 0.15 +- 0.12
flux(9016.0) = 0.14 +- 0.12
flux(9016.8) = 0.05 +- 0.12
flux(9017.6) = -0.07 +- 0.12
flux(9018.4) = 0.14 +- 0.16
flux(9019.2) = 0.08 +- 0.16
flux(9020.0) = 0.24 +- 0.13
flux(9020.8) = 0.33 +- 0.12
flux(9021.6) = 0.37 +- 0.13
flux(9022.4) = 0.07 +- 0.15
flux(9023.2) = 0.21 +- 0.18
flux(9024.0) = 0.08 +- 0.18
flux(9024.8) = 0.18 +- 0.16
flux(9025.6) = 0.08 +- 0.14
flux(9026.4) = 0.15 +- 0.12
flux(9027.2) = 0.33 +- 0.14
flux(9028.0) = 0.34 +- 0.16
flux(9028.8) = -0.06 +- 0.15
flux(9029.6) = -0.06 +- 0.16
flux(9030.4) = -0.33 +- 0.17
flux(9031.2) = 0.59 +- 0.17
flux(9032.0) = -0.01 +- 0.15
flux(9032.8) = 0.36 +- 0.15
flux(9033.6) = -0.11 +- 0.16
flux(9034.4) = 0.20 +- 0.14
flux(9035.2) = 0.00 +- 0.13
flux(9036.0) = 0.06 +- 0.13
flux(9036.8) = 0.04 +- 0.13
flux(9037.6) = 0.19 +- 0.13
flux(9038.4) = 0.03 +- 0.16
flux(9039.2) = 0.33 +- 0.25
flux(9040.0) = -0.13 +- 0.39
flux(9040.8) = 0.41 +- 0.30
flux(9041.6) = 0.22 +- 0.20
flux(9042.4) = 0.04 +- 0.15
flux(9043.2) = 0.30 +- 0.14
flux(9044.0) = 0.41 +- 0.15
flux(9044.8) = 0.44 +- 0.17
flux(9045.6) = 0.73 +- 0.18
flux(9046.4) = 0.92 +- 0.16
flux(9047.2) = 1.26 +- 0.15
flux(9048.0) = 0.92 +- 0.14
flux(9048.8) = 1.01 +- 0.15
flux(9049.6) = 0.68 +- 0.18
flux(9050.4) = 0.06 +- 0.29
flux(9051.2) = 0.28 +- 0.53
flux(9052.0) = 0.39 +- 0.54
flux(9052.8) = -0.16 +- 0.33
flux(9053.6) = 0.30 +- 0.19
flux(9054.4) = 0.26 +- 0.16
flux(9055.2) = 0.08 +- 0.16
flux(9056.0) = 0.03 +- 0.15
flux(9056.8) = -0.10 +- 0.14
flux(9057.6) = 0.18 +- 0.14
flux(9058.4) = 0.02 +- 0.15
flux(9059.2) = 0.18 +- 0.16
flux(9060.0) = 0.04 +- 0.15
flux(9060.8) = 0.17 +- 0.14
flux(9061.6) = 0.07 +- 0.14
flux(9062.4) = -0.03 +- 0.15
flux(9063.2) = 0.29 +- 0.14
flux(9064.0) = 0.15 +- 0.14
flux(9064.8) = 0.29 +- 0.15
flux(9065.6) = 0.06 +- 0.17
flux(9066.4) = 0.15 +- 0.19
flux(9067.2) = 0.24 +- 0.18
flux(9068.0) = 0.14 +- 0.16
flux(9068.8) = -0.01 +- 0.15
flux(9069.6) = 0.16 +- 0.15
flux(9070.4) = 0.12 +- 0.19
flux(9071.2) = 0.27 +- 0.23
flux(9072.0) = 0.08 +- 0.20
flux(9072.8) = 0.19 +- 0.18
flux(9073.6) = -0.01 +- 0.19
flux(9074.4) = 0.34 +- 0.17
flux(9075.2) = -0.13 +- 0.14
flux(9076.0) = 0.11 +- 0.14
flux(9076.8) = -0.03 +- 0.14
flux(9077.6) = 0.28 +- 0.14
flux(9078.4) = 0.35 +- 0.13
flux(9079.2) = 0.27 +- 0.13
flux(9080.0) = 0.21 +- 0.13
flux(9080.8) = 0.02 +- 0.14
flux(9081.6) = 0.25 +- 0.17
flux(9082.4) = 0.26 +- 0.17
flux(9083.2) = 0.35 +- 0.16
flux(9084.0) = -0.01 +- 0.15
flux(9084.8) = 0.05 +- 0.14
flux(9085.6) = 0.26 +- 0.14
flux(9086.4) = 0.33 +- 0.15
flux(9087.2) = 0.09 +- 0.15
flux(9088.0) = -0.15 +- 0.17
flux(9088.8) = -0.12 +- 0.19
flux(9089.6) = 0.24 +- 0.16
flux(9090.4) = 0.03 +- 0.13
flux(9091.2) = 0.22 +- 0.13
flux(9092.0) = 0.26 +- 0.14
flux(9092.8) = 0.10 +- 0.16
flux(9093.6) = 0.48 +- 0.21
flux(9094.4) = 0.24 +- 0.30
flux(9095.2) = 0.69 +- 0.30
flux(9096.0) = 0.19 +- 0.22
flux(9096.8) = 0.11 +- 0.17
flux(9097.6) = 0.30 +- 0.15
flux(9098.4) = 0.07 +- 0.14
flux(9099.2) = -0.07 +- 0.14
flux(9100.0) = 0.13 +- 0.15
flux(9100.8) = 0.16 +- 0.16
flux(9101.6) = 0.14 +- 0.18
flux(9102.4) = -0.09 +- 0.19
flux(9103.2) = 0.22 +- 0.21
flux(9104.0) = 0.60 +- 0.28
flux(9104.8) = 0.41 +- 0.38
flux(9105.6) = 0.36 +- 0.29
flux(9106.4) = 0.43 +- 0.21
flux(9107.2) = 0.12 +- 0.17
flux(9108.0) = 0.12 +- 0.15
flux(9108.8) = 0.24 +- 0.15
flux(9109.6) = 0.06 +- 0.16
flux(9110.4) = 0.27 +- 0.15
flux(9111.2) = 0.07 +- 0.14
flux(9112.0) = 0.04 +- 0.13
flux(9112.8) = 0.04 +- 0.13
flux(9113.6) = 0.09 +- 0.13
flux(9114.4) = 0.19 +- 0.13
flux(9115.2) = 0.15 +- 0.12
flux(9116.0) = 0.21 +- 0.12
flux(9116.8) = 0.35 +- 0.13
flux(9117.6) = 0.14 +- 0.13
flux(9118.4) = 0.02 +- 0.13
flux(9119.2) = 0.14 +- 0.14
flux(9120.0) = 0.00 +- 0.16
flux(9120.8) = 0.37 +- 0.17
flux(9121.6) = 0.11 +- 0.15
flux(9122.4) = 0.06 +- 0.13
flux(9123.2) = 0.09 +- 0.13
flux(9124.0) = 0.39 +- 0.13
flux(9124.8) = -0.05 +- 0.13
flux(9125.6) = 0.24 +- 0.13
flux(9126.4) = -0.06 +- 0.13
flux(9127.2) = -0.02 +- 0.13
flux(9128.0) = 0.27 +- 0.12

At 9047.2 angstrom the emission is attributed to H-beta 4861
